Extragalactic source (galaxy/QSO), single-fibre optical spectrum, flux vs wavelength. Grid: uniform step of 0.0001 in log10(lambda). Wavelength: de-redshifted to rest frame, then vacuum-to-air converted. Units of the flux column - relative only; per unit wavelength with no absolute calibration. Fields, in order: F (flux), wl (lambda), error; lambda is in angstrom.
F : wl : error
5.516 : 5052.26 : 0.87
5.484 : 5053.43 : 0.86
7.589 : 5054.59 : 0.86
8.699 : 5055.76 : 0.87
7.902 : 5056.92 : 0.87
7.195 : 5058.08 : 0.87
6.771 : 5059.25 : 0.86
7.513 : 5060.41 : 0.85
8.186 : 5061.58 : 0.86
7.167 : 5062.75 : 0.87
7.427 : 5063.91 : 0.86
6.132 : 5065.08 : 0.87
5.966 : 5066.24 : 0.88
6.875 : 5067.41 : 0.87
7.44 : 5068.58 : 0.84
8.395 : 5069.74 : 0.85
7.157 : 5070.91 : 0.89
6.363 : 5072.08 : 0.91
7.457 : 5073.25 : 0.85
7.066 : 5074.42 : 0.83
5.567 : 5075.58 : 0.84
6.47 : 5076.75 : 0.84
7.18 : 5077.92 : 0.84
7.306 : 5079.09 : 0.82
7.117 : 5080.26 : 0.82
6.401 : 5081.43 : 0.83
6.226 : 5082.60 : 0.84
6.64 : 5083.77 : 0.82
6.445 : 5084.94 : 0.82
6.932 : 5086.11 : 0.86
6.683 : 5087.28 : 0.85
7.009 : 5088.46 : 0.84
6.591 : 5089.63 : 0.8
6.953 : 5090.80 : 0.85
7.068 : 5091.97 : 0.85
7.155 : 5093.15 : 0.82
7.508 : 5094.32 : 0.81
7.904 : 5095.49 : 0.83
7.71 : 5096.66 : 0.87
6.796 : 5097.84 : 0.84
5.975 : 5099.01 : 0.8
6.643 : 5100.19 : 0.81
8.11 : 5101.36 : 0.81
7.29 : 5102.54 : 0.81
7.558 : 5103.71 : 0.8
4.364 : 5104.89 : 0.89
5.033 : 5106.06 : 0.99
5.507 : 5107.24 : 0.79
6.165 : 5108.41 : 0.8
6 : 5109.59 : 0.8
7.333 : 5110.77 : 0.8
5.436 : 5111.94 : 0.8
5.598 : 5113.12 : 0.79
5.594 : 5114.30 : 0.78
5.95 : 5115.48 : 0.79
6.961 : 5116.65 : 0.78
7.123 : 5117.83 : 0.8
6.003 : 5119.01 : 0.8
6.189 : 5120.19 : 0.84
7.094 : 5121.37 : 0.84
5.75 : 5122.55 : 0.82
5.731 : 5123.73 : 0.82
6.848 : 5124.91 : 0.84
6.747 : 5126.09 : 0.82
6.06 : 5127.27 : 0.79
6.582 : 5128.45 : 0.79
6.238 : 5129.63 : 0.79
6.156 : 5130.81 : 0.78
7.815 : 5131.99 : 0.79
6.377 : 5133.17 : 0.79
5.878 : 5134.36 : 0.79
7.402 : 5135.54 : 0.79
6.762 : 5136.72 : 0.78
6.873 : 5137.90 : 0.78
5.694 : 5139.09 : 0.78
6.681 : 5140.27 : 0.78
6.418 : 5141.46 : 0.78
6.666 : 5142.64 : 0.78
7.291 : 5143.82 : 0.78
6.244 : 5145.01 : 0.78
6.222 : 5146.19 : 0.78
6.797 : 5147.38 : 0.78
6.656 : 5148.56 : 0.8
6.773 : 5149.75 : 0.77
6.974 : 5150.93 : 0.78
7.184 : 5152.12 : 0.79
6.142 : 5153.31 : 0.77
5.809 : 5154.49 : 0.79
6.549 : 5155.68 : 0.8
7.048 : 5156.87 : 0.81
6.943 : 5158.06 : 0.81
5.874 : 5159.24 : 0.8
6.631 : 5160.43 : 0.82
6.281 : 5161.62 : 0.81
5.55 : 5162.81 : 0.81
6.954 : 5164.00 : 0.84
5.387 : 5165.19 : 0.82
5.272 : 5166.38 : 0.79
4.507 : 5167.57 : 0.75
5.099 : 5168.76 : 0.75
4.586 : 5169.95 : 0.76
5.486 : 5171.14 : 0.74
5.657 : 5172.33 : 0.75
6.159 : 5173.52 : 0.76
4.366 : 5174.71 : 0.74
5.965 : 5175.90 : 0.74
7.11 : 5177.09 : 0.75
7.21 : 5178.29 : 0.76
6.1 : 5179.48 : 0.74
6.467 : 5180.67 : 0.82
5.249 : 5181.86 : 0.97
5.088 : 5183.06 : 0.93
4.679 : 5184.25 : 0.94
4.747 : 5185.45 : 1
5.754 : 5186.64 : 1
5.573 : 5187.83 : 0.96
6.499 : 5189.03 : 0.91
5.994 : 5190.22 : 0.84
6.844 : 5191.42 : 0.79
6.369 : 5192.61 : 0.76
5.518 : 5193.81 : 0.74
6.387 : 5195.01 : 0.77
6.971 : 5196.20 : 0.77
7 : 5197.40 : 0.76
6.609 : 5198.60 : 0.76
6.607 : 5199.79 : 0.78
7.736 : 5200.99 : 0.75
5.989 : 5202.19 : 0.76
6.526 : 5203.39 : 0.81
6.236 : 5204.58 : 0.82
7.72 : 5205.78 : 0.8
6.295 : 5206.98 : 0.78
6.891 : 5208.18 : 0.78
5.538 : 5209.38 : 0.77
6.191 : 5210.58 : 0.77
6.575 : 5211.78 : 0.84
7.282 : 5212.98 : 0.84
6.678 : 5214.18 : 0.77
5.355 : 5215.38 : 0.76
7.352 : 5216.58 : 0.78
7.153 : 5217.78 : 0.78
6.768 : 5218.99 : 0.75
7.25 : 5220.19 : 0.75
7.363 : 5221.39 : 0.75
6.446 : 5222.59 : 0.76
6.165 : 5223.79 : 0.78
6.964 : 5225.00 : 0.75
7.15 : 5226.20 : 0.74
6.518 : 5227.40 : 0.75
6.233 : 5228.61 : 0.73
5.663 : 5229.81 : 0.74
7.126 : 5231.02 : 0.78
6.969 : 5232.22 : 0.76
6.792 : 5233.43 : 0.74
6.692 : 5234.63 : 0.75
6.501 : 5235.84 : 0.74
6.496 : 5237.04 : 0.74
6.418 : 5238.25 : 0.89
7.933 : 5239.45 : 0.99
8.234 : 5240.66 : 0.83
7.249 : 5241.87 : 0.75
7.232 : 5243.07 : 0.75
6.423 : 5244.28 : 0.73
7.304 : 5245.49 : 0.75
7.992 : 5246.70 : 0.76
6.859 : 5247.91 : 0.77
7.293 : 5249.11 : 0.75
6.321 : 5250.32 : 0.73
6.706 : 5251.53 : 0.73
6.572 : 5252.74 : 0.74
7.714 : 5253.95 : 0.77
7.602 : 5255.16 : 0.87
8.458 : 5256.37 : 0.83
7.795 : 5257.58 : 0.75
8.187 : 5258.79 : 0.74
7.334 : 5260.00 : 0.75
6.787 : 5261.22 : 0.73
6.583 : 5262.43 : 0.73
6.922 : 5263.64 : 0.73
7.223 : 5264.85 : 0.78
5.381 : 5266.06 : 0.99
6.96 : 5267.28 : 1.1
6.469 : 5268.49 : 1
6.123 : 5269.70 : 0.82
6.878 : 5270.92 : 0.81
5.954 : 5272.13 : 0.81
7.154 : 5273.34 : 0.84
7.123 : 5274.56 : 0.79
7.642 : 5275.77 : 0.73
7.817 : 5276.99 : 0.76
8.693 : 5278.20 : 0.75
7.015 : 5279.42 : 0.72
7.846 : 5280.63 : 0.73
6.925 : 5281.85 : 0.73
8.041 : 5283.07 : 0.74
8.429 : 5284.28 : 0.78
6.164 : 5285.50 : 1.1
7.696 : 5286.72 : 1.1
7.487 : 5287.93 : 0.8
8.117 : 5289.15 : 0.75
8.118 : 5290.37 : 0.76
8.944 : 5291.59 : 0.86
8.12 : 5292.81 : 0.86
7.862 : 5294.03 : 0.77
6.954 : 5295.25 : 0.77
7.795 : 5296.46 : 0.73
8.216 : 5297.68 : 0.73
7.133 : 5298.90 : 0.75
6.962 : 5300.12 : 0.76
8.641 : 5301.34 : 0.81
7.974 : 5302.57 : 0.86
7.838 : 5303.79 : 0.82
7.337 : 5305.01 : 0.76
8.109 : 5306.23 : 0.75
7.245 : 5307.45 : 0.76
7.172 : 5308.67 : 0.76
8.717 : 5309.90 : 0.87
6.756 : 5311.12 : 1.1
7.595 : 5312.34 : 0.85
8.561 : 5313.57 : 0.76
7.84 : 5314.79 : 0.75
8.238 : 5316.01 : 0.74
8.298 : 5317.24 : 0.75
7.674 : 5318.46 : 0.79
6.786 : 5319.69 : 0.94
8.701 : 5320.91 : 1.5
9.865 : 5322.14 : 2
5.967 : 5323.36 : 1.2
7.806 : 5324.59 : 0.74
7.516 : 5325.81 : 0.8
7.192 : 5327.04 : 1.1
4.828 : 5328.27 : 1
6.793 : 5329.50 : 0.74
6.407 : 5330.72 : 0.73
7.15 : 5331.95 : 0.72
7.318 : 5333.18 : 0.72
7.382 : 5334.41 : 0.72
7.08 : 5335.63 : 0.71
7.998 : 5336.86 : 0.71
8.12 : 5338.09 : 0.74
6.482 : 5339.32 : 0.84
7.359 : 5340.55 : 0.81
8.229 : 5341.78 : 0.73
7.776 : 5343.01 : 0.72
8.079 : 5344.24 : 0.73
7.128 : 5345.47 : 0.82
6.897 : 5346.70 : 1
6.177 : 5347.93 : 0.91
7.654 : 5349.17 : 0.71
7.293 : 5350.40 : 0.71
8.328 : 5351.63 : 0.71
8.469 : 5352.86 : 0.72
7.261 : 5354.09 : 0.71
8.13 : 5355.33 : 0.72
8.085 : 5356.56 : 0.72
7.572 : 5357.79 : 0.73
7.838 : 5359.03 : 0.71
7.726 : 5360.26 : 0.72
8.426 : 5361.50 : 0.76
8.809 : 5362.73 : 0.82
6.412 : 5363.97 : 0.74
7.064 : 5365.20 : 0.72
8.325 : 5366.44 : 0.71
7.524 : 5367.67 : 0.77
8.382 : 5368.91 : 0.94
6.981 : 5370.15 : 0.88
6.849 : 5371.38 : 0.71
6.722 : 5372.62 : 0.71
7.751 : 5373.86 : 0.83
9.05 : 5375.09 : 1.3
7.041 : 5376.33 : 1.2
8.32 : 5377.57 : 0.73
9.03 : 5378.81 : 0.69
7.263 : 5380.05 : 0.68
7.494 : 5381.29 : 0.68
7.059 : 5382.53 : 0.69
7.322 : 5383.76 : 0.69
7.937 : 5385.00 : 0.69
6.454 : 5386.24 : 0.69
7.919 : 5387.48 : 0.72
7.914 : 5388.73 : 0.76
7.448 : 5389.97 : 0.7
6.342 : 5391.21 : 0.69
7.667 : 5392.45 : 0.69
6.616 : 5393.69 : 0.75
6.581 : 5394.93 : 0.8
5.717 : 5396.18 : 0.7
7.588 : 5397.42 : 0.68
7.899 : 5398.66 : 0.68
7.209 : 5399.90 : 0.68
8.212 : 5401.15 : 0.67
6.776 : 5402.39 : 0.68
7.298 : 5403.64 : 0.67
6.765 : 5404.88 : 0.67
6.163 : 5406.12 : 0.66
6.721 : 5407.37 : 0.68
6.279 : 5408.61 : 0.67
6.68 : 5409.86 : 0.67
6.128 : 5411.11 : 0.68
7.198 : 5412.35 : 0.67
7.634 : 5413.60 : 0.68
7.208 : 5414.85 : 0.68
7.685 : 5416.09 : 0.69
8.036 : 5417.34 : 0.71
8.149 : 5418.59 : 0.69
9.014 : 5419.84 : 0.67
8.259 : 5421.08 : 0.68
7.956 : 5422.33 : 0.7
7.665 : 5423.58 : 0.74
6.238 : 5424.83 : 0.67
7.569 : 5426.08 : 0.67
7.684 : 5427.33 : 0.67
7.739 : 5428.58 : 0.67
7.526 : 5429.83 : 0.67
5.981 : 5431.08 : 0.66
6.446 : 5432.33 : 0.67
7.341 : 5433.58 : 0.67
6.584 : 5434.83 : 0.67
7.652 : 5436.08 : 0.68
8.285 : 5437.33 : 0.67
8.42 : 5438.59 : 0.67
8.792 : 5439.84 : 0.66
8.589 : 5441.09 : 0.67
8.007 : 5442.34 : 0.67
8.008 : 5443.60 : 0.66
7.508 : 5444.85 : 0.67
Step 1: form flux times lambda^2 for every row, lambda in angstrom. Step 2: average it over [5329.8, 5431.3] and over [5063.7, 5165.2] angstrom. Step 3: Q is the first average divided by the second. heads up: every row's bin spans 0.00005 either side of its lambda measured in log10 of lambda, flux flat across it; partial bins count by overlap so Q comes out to 1.25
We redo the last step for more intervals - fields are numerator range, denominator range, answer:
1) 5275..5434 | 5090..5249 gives 1.25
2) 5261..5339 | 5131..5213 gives 1.25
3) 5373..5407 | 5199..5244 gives 1.16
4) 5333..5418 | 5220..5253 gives 1.14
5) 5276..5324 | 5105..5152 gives 1.30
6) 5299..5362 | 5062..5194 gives 1.28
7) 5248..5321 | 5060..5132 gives 1.20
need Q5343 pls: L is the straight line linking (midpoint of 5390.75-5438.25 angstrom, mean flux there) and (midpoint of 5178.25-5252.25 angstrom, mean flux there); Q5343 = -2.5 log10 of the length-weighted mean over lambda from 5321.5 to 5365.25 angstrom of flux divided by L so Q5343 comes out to -0.07 mag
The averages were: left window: 6.58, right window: 7.23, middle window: 7.47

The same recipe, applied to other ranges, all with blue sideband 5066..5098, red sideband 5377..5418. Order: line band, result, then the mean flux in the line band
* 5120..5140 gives 0.081 mag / 6.49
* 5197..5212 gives 0.072 mag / 6.6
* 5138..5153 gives 0.061 mag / 6.63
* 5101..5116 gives 0.143 mag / 6.12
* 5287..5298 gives -0.117 mag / 7.95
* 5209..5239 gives 0.069 mag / 6.64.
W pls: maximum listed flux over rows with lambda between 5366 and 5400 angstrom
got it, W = 9.05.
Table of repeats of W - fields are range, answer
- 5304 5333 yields 9.865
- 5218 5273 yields 8.458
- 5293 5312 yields 8.717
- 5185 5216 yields 7.736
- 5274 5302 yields 8.944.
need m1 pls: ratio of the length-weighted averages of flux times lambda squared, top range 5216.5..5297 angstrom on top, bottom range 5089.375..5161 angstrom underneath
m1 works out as 1.2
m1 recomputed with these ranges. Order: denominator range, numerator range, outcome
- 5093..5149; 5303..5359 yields 1.25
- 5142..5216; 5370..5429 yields 1.29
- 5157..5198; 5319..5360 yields 1.34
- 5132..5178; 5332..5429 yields 1.30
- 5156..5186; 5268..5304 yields 1.36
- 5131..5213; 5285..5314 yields 1.30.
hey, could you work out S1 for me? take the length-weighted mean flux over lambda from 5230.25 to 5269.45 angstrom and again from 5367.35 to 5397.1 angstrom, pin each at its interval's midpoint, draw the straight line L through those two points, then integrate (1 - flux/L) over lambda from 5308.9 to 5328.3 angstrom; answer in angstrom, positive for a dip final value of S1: -1.3 angstrom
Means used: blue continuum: 7.06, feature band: 7.72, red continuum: 7.39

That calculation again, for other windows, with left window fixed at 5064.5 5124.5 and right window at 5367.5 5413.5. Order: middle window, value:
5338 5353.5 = -0.8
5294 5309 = -1.2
